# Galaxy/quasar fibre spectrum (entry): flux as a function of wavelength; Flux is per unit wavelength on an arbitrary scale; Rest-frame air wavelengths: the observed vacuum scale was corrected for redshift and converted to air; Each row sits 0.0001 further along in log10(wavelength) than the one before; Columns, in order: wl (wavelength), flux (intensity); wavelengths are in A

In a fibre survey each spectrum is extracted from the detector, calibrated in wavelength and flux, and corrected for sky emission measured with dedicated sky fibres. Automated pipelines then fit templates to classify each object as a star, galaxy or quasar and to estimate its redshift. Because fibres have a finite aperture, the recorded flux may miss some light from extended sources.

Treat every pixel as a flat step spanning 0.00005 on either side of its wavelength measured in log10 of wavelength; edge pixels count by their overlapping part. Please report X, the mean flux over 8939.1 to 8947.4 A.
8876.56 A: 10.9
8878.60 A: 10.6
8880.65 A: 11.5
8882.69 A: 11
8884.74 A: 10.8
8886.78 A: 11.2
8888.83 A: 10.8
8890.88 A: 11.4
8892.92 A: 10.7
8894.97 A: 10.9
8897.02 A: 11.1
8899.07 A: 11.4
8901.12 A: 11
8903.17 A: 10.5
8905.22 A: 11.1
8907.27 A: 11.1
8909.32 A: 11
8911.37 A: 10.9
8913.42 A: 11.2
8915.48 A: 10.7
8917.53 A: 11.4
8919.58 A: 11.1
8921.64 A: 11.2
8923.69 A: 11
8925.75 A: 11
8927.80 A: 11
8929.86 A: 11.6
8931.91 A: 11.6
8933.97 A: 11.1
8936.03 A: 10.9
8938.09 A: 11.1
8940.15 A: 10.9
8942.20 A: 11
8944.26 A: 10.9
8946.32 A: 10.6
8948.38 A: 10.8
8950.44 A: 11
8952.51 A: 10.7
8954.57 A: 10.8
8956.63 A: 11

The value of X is 10.9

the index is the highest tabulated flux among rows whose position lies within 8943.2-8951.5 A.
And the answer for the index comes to 11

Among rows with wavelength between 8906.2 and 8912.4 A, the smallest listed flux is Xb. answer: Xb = 10.9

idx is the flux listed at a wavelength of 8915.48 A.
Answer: 10.7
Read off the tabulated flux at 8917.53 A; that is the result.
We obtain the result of 11.4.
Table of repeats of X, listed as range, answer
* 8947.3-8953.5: 10.8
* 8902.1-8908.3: 10.9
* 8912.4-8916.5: 10.9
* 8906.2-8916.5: 11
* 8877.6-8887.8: 11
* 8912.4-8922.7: 11.1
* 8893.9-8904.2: 11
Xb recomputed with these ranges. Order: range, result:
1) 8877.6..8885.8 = 10.6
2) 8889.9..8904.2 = 10.5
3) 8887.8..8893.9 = 10.7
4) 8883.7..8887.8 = 10.8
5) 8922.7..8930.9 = 11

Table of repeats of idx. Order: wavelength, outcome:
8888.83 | 10.8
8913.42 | 11.2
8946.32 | 10.6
